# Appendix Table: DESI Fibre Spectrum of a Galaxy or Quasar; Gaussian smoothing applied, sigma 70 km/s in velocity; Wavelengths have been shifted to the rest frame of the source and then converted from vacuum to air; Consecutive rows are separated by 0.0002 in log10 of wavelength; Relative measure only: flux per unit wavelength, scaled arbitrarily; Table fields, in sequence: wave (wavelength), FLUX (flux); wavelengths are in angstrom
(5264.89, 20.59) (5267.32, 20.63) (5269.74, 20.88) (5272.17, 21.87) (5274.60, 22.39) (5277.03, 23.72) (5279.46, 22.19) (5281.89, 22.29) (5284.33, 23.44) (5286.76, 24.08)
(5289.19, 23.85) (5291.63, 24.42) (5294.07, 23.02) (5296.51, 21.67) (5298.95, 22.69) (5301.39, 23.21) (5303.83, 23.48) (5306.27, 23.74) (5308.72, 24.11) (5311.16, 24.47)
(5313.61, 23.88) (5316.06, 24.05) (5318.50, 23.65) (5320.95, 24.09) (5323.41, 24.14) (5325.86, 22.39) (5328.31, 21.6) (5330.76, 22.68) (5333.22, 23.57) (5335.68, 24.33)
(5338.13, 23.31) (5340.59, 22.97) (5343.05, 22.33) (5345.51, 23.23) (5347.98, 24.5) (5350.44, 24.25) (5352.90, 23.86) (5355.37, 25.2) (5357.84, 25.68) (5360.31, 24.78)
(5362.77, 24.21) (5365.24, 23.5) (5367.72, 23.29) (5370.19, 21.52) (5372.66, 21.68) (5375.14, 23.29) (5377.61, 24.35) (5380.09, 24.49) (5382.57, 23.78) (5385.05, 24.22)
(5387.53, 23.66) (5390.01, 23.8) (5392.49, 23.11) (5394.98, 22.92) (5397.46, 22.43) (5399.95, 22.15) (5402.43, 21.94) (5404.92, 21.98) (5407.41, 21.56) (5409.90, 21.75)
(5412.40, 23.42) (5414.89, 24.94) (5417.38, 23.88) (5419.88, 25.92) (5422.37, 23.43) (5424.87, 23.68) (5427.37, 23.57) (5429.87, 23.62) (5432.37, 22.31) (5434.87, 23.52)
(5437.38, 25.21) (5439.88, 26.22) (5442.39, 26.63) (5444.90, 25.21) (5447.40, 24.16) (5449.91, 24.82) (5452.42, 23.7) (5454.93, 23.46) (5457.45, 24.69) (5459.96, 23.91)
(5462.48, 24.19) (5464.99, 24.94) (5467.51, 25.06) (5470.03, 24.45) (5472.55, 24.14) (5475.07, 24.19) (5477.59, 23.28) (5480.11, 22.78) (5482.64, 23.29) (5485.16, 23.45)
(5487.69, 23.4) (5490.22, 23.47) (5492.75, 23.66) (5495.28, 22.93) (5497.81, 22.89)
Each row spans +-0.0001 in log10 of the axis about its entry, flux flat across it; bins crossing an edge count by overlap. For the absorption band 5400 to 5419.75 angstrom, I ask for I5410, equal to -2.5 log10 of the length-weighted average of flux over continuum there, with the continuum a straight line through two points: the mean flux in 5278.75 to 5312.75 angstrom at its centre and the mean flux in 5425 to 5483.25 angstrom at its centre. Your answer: 0.05 mag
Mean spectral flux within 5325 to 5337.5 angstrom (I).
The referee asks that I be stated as 23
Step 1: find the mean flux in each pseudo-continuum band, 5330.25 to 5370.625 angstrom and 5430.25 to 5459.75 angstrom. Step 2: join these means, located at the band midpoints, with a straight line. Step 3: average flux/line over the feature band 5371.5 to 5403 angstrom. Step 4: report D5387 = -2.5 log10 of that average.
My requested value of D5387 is 0.04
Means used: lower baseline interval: 23.8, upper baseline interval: 24.5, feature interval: 23.2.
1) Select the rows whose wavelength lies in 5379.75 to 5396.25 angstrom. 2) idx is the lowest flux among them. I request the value 22.92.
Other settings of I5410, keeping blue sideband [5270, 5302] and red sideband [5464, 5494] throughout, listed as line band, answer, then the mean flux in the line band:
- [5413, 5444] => -0.04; 24.4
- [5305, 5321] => -0.04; 24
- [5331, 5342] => -0.01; 23.4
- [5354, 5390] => -0.02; 23.8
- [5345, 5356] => -0.05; 24.2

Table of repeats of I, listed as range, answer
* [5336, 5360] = 24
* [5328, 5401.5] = 23.5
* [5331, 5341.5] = 23.5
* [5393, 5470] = 23.8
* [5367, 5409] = 22.9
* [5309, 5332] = 23.5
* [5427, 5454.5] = 24.5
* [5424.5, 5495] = 24.1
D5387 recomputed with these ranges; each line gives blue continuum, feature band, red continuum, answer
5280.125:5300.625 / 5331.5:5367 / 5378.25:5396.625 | -0.021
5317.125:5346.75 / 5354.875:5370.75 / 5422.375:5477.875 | -0.027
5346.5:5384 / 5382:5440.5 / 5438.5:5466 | 0.041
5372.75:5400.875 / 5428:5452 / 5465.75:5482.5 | -0.037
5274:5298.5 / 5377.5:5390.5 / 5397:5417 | -0.063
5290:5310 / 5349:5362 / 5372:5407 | -0.071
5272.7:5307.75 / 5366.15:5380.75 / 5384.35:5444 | 0.018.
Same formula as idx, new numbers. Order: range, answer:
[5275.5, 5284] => 22.19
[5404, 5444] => 21.56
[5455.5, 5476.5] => 23.91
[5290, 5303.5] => 21.67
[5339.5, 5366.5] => 22.33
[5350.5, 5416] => 21.52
